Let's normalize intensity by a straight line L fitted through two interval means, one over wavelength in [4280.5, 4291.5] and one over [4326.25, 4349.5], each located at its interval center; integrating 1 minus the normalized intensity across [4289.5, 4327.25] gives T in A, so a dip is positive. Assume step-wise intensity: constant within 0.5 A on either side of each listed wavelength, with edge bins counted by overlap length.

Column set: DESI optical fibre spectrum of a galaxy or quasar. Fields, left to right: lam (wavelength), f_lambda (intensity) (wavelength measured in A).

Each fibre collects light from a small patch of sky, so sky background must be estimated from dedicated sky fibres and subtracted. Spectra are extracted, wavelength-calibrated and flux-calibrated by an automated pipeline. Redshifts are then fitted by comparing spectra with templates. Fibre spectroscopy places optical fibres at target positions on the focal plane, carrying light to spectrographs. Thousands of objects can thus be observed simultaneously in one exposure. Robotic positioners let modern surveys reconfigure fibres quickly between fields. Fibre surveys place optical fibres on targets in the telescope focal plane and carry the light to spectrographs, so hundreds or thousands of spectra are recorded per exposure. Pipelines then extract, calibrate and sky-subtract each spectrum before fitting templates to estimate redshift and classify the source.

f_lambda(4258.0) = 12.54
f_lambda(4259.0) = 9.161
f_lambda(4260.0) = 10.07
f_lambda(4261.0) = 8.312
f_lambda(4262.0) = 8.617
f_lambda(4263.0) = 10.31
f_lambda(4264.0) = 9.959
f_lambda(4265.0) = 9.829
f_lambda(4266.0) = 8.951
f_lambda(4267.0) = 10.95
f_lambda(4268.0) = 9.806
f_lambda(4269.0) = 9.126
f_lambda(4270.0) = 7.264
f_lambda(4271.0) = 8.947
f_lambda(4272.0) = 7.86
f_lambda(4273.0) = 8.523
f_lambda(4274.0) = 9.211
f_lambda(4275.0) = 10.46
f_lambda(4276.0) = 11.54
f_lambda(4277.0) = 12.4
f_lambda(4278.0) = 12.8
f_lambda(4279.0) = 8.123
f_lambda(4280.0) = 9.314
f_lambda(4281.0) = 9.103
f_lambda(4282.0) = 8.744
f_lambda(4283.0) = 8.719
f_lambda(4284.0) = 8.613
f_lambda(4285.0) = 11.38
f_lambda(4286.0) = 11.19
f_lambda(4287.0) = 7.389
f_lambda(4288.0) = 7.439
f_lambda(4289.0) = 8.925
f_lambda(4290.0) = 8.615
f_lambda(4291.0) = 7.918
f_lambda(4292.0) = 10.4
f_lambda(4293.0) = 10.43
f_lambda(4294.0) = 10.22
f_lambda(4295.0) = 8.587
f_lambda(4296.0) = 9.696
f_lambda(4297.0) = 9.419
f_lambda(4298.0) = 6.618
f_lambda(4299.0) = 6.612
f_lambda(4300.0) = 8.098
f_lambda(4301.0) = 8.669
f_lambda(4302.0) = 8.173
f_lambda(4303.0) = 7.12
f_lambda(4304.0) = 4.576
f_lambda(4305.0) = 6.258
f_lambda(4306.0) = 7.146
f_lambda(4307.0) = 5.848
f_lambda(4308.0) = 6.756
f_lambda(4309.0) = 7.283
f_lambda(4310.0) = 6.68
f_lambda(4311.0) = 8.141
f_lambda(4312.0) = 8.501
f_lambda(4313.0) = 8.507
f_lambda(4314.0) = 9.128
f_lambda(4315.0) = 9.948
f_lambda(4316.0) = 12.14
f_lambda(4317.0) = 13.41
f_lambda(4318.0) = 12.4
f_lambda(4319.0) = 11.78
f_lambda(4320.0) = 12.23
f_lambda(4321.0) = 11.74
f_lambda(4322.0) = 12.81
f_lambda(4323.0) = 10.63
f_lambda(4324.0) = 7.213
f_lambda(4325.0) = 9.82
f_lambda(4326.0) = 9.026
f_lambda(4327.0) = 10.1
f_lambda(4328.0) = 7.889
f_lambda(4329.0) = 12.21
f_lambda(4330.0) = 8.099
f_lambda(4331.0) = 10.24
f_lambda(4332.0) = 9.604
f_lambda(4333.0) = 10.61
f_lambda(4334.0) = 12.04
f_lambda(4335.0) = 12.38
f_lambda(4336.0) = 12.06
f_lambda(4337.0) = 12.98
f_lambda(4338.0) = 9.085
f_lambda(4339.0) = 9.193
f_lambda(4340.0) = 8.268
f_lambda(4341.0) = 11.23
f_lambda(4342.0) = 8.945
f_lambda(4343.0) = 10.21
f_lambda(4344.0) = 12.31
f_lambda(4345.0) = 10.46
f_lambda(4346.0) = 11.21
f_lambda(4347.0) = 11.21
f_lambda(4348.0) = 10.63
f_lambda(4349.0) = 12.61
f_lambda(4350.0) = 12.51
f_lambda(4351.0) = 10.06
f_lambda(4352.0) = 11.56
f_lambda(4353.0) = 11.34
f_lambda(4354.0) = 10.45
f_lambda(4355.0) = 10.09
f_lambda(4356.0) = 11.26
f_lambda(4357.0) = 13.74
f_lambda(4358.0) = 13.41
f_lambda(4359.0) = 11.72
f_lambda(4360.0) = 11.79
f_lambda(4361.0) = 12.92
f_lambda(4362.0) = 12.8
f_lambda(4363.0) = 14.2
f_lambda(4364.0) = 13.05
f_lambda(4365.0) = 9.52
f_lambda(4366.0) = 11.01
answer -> 2.5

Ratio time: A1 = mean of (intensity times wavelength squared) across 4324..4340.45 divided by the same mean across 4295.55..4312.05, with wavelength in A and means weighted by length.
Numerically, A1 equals 1.40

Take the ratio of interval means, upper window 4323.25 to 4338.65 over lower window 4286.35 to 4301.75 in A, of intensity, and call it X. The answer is 1.19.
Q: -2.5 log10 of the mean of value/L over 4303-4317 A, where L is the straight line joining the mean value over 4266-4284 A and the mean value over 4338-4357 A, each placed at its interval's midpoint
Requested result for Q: 0.27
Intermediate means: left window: 9.54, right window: 10.8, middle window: 7.94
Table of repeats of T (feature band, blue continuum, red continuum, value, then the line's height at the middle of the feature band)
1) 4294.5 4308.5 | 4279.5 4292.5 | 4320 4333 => 3.0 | 9.44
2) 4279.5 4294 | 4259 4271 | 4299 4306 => -2.1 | 8.05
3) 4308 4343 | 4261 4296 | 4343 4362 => 2.2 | 10.8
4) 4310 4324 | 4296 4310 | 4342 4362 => -3.5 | 8.43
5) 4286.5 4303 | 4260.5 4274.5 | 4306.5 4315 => -0.6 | 8.25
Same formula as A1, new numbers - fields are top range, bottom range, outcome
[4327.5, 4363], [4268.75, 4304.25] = 1.27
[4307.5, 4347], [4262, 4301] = 1.12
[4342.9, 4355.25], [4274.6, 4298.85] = 1.22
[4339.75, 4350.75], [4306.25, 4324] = 1.13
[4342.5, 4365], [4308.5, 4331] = 1.19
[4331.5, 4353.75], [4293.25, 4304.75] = 1.39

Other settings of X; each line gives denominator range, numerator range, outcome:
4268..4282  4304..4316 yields 0.81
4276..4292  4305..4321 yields 0.98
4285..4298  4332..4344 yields 1.16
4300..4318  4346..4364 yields 1.44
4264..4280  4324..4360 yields 1.11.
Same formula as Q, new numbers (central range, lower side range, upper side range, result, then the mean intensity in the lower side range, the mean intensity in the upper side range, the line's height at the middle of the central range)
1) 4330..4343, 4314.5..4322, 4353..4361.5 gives 0.146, 12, 11.9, 12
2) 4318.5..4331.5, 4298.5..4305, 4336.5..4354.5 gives -0.141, 7.13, 10.8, 9.08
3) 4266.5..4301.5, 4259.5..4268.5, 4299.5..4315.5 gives -0.067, 9.64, 7.55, 8.68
